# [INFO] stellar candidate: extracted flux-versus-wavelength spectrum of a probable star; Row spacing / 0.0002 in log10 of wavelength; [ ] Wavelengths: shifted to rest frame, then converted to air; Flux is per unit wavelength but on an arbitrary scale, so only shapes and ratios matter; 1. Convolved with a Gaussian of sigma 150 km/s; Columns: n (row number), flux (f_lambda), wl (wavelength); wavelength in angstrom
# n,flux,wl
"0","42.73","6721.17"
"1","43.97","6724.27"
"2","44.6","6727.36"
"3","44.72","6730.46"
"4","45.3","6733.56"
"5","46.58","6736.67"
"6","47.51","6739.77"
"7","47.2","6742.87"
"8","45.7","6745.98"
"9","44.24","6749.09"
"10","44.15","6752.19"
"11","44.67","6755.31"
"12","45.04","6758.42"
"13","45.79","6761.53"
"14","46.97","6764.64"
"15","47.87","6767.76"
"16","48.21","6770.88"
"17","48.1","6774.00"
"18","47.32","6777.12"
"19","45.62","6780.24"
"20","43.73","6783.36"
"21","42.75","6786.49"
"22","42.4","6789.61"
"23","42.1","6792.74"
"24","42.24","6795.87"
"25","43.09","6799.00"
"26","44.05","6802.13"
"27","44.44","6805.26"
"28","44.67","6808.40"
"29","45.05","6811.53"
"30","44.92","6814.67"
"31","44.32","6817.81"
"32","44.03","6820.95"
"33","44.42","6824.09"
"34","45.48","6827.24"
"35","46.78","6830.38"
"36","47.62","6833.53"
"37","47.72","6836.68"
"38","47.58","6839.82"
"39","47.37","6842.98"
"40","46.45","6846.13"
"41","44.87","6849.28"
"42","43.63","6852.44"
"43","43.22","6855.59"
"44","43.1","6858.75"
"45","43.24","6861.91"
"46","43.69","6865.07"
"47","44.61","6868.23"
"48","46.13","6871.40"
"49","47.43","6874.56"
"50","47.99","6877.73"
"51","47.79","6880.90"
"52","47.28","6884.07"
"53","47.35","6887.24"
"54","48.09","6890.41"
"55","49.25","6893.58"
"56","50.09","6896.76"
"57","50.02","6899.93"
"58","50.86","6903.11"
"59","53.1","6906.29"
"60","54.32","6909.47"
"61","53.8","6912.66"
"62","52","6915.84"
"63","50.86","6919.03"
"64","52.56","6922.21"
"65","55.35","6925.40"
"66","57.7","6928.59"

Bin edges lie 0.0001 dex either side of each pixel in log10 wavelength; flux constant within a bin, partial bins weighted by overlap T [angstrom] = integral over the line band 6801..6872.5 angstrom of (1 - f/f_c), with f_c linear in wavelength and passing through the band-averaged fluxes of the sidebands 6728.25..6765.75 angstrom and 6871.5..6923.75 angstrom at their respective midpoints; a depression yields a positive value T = 4.7 angstrom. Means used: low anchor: 45.6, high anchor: 50.1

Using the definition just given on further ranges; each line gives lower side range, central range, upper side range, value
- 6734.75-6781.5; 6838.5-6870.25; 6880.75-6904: 2.22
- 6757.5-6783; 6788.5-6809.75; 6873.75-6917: 1.89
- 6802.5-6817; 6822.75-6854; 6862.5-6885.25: -0.56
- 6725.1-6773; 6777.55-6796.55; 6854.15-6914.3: 1.25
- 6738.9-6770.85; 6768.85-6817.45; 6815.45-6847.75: 1.54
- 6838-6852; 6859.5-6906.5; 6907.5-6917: 2.62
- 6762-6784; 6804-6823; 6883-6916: 1.39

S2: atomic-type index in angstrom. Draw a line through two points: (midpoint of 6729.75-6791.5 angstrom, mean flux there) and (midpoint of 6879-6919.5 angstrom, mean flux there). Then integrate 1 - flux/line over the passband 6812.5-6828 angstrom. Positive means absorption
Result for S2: 1.0 angstrom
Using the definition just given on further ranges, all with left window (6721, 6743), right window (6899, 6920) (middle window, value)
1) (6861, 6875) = 1.6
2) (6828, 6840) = 0.5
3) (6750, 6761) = 0.4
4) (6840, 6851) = 0.7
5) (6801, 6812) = 0.8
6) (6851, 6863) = 1.7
